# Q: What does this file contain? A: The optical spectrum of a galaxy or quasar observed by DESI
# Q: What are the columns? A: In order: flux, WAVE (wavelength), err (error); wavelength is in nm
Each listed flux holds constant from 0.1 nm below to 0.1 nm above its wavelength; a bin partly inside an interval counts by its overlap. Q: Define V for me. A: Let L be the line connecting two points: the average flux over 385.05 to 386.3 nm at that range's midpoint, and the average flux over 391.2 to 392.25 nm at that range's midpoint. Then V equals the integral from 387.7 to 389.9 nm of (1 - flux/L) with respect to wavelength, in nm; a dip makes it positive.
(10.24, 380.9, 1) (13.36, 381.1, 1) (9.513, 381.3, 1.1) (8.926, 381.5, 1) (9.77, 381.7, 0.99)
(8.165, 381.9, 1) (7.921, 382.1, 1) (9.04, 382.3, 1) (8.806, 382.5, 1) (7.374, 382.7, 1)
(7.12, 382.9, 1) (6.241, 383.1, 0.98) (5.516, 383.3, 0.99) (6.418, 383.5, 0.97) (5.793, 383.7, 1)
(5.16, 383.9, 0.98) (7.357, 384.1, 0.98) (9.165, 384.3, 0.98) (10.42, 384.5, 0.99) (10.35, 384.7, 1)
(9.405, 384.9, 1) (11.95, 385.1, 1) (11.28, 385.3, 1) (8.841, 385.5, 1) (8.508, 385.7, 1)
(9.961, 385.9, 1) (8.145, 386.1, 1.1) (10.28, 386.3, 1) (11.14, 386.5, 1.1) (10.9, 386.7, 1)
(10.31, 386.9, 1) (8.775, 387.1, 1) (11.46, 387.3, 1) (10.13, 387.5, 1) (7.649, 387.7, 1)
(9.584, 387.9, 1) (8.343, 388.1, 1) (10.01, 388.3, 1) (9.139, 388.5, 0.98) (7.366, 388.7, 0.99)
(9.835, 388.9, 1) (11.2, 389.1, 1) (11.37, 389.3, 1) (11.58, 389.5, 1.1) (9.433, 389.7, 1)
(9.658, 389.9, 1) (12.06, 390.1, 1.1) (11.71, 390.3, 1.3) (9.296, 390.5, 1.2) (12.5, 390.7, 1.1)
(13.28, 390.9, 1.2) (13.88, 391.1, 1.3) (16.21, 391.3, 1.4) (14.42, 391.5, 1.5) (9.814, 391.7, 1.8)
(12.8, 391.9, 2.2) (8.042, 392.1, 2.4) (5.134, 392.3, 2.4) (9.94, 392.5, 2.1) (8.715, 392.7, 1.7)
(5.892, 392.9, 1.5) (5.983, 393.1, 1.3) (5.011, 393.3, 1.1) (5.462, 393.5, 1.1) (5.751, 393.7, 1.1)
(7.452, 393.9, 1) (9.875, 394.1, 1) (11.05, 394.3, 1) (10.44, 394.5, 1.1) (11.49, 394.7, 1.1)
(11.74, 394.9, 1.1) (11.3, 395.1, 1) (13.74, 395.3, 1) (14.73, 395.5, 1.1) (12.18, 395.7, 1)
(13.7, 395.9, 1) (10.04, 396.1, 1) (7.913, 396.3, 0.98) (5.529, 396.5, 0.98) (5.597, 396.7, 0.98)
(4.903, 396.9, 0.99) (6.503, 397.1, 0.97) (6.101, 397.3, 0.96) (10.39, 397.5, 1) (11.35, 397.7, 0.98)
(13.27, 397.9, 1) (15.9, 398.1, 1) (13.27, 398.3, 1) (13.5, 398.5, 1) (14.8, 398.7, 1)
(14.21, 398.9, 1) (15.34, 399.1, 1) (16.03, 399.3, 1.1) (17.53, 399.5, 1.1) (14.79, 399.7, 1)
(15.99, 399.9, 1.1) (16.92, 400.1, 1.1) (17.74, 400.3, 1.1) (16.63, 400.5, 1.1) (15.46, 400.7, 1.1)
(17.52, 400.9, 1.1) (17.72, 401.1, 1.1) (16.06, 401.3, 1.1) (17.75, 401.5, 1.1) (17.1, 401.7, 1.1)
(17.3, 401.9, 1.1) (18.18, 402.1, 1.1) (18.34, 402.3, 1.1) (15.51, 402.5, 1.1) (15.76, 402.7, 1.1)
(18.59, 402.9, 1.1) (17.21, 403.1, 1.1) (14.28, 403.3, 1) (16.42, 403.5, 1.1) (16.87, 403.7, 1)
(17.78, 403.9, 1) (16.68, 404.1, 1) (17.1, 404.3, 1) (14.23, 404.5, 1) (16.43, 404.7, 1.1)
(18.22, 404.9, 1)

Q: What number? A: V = 0.24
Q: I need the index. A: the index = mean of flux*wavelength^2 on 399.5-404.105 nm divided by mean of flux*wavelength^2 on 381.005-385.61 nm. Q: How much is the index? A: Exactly 2.2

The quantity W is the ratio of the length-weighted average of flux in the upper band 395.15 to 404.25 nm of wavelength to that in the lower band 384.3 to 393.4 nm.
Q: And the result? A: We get 1.43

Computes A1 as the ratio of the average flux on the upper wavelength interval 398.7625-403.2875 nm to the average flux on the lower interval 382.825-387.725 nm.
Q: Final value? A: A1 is 1.9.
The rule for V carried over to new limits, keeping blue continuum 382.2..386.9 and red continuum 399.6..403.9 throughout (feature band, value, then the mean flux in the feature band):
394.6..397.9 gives 0.979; 9.93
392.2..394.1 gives 0.891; 6.77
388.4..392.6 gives 0.218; 10.9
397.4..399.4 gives 0.188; 13.8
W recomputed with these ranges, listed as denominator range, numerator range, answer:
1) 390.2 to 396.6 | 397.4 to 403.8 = 1.56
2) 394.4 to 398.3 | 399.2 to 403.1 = 1.62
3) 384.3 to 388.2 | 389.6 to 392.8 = 1.12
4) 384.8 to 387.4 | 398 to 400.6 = 1.55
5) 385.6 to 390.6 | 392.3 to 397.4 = 0.88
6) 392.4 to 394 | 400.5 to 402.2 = 2.52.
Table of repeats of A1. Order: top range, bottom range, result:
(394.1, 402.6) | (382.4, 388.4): 1.51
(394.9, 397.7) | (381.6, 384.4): 1.29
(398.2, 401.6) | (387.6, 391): 1.56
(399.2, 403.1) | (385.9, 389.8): 1.72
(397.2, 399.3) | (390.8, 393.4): 1.31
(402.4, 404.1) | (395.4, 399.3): 1.49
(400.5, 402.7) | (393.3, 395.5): 1.73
